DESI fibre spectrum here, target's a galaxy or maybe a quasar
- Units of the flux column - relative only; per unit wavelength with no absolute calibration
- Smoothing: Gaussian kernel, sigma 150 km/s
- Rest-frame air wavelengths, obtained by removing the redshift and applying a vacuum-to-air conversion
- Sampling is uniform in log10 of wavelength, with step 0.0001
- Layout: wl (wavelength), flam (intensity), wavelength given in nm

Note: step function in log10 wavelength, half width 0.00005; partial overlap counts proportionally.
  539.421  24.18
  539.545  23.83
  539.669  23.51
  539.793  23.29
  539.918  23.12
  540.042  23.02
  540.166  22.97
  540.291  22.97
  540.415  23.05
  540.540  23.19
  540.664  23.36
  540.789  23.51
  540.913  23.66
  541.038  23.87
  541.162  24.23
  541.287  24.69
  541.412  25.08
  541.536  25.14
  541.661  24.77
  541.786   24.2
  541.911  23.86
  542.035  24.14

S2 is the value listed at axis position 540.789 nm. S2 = 23.51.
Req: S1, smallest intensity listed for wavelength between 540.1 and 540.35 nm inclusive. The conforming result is 22.97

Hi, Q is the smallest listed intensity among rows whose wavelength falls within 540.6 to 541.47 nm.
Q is 23.36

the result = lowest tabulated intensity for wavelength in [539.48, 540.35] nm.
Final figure 22.97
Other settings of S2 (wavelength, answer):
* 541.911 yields 23.86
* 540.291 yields 22.97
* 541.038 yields 23.87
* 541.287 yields 24.69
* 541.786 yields 24.2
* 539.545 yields 23.83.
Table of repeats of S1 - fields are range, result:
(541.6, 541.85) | 24.2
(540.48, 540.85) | 23.19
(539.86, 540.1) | 23.02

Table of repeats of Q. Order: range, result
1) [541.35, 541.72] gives 24.77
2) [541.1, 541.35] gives 24.23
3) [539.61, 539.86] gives 23.29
